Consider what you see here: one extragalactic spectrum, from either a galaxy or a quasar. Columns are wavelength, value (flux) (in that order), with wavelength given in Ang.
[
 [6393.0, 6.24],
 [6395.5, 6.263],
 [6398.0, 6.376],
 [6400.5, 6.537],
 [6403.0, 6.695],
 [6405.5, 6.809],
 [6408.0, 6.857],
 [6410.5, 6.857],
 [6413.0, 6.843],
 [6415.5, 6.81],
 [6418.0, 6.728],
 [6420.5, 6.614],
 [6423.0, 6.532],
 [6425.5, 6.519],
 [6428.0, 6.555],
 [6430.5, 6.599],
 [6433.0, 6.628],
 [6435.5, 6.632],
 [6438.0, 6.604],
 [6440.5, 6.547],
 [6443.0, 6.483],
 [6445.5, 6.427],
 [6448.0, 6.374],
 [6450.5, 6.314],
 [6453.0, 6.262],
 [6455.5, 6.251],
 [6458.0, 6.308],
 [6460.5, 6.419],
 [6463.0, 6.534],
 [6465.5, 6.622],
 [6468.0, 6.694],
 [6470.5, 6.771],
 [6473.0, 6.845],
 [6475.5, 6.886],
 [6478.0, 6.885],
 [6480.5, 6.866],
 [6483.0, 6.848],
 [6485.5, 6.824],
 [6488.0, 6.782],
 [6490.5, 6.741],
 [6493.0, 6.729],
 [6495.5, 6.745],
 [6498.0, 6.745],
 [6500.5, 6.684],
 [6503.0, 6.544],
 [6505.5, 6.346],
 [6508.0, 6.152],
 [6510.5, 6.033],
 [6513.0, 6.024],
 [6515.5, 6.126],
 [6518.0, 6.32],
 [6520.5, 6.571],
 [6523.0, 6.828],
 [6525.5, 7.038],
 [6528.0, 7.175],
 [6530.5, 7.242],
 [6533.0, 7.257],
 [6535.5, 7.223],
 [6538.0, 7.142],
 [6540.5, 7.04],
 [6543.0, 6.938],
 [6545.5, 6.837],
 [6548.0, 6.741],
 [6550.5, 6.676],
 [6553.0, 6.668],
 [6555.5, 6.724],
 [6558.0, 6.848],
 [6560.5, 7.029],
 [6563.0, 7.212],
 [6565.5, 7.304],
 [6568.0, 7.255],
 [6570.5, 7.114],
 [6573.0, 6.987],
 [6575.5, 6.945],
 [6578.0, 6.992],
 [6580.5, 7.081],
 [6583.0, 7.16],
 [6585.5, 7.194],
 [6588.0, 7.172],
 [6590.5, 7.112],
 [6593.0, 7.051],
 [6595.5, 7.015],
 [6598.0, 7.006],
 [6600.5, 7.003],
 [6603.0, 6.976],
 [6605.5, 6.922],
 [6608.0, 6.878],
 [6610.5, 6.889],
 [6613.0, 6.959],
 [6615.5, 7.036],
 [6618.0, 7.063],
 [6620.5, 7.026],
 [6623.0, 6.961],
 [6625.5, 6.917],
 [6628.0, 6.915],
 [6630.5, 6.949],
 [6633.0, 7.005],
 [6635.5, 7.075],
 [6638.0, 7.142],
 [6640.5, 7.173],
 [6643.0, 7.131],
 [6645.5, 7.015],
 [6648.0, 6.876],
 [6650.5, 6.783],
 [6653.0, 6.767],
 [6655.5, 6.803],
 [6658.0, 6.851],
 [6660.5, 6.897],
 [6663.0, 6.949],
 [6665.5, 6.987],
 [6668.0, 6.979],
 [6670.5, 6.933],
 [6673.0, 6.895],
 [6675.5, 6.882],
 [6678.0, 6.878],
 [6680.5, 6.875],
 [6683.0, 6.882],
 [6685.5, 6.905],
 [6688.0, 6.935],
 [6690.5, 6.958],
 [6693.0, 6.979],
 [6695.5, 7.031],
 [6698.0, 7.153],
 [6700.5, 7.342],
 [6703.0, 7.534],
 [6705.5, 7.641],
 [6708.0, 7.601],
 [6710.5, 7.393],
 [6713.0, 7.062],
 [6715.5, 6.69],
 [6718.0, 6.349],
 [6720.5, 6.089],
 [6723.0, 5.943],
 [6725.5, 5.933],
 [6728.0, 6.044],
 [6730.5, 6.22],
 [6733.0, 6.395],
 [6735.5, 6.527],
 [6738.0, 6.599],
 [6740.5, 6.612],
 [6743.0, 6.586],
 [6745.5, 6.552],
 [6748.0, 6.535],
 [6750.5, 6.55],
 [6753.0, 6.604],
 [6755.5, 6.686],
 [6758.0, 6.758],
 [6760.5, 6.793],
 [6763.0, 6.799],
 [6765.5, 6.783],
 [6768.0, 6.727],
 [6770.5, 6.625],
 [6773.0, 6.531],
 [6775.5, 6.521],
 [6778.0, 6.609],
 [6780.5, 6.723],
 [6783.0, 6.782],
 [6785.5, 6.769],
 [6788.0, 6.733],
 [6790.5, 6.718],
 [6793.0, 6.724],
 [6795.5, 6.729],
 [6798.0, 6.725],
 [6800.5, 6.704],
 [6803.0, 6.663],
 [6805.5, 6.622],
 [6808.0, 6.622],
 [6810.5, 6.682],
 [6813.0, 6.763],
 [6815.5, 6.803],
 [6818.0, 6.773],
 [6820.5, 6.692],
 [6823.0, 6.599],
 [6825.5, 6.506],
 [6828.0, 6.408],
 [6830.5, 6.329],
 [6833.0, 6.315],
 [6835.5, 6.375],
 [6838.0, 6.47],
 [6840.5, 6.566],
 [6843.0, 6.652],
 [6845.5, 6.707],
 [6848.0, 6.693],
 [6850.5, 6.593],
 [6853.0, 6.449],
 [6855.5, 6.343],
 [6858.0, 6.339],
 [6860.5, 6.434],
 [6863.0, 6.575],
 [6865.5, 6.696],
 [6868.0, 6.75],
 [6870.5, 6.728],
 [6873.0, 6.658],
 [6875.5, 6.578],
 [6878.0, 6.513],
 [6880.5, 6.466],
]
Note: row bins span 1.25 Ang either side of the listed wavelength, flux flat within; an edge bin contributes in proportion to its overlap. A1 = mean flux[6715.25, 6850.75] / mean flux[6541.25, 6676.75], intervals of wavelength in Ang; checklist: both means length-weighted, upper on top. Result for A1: 0.94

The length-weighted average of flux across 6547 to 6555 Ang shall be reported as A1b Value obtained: 6.7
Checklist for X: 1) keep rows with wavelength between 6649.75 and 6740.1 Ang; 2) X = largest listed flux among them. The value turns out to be 7.641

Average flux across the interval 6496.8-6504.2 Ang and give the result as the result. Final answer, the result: 6.66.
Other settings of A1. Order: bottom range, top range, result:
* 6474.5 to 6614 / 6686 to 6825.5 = 0.98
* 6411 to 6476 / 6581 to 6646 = 1.07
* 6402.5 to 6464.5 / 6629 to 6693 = 1.06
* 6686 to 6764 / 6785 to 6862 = 0.98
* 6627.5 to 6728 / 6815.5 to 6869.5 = 0.95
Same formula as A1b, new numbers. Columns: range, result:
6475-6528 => 6.62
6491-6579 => 6.81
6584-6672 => 6.98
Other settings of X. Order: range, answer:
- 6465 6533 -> 7.257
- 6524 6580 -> 7.304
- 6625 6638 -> 7.142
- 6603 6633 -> 7.063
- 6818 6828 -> 6.773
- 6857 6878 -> 6.75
